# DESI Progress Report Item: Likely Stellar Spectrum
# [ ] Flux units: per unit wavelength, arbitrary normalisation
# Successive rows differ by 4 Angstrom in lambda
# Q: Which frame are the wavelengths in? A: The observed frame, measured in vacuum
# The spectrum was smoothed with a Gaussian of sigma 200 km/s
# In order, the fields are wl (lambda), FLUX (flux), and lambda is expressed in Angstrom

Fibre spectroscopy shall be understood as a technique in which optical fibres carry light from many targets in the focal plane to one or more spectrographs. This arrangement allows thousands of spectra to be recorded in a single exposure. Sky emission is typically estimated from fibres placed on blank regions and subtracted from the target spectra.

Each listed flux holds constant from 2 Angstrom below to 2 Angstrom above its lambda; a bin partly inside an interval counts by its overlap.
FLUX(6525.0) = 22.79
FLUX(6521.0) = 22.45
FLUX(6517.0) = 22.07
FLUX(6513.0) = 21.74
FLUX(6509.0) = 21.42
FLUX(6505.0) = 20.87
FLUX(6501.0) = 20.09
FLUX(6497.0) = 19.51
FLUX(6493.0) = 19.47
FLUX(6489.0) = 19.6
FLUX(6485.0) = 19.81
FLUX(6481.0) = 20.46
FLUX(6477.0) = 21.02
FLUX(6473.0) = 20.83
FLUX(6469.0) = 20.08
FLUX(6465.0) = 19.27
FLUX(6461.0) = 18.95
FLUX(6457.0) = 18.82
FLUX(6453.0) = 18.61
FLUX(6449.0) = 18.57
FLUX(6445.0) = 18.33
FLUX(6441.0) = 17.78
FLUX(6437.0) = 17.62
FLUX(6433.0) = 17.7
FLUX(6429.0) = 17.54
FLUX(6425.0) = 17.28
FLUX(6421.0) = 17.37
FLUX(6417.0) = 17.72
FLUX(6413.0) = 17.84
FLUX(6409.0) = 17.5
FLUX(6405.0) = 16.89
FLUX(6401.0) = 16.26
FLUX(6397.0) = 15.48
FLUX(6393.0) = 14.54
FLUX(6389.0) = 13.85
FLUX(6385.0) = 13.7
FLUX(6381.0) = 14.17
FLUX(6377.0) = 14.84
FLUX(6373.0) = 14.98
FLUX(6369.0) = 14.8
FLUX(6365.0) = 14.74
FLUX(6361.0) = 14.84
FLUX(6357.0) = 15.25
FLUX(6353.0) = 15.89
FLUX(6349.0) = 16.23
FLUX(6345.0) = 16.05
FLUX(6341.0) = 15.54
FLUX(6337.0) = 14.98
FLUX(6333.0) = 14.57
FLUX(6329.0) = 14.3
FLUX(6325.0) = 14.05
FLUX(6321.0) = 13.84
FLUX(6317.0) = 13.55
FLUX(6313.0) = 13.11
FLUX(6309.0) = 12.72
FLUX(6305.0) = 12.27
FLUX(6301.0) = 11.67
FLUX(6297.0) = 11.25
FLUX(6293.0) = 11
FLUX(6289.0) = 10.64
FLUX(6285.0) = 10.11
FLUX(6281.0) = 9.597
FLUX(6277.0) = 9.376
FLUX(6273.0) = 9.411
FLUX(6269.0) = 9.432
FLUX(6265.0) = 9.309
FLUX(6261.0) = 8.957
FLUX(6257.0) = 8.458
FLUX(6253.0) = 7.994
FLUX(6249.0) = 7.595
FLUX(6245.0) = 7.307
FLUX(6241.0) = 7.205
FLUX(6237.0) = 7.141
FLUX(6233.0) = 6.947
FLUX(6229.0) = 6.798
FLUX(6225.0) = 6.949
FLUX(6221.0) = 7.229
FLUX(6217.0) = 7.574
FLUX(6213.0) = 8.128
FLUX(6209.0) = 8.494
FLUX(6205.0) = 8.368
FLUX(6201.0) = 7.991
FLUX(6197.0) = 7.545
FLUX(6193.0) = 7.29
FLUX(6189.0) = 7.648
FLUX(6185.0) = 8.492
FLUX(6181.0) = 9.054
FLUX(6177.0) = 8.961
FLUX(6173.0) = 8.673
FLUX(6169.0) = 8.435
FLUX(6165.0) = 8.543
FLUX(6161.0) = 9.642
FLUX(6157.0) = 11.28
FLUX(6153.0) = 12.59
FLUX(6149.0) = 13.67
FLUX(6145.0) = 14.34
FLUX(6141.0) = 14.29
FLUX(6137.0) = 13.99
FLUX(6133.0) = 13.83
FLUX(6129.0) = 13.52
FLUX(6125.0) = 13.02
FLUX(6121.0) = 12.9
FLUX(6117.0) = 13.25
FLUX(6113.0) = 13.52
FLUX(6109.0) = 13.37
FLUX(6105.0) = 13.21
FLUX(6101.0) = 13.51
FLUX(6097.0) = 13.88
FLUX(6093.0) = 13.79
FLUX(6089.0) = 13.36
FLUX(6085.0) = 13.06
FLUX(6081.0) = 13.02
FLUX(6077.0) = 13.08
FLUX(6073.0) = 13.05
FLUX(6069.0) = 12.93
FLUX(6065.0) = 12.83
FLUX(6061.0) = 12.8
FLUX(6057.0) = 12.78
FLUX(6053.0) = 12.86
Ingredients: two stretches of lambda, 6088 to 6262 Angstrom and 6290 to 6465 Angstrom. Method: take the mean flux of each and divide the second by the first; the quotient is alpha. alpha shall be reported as 1.52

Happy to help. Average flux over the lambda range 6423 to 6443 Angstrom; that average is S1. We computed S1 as 17.6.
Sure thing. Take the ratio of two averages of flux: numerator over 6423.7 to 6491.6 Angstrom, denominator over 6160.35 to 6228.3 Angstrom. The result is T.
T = 2.34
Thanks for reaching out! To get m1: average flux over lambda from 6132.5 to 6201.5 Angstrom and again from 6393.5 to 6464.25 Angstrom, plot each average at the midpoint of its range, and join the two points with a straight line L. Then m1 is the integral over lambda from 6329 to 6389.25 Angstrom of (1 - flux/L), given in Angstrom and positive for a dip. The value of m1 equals 2.6 Angstrom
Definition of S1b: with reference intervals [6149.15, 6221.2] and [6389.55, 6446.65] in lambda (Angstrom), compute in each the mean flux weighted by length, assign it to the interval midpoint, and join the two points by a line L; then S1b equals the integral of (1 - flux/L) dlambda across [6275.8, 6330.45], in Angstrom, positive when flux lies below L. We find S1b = 4.44 Angstrom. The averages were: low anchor 8.83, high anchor 17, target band 12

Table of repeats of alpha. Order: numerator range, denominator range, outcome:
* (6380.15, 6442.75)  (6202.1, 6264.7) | 2.13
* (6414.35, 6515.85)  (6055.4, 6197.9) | 1.61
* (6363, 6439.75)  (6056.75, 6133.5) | 1.21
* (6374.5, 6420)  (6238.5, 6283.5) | 1.83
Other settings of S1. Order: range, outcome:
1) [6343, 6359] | 15.9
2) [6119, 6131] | 13.1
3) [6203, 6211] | 8.43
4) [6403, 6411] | 17.2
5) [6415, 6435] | 17.5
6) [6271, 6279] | 9.39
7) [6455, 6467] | 19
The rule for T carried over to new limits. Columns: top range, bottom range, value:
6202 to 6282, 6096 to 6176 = 0.65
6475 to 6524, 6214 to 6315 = 2.26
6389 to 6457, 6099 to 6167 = 1.34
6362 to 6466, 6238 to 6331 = 1.58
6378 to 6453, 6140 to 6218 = 1.76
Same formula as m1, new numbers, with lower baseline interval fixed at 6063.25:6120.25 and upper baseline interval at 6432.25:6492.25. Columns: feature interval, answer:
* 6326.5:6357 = 3.4 Angstrom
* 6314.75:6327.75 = 2.4 Angstrom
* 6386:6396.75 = 2.2 Angstrom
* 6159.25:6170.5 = 4.3 Angstrom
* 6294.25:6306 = 3.5 Angstrom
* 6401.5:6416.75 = 0.8 Angstrom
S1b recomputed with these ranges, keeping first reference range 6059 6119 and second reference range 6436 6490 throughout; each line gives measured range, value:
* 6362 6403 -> 7.4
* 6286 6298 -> 4.1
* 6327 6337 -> 1.5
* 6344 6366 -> 2.5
